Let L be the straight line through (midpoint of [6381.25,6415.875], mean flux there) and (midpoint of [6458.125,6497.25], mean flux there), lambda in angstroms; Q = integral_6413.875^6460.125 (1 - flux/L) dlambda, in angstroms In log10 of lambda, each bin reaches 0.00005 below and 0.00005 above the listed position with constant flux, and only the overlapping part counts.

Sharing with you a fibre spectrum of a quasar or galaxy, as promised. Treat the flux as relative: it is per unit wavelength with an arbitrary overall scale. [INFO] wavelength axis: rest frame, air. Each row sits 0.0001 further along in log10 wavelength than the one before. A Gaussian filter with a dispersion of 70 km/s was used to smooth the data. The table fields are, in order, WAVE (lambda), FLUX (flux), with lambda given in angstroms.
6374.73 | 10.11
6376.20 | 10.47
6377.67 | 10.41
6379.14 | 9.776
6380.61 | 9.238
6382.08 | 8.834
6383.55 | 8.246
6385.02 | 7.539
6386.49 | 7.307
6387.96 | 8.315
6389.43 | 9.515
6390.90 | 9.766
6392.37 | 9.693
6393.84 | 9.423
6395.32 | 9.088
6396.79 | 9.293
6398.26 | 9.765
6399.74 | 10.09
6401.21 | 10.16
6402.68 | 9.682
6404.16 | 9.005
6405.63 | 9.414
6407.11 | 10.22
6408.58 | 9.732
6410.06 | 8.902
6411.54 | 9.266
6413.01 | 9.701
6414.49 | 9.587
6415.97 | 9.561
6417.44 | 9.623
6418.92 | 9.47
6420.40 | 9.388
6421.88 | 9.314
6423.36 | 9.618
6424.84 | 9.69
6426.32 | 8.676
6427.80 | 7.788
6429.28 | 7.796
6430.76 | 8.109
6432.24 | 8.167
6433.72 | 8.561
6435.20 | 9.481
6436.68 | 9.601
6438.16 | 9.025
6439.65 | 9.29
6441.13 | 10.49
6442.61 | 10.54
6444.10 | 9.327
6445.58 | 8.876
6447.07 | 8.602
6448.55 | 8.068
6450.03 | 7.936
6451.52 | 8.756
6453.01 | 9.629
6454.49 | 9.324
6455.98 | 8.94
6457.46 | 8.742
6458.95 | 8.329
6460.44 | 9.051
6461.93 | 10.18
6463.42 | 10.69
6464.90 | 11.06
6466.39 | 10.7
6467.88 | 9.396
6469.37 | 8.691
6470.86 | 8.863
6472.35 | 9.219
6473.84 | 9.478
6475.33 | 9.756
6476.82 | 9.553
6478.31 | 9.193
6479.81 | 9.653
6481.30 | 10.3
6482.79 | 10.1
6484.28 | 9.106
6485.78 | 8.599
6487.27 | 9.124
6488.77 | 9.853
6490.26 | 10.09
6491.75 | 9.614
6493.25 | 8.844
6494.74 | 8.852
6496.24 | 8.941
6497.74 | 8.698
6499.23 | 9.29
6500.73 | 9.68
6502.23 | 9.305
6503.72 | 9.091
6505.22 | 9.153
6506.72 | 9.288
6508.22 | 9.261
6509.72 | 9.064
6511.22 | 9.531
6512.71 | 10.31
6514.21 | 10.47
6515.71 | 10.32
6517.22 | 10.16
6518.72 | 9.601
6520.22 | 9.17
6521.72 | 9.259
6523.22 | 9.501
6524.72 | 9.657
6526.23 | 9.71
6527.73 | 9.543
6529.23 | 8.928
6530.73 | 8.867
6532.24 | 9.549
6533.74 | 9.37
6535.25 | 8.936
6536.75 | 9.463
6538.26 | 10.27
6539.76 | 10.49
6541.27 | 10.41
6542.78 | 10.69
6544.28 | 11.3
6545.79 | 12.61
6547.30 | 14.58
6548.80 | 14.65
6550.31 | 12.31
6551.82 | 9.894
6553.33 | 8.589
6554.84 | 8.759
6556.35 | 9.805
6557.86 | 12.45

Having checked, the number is 1.6 angstroms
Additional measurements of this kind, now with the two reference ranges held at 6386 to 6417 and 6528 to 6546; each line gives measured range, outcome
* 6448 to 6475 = 1.1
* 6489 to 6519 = 1.1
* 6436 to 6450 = 0.5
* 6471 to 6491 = 0.5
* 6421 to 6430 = 0.7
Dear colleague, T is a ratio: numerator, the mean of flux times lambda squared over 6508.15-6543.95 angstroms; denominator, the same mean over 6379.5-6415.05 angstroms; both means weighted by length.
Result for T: 1.09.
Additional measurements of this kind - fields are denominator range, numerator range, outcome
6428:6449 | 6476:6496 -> 1.07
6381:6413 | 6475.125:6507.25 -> 1.05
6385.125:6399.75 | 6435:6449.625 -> 1.04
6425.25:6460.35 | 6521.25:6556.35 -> 1.20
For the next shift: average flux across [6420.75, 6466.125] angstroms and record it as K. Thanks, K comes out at 9.14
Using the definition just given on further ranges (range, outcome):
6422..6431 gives 8.69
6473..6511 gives 9.36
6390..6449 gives 9.3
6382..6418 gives 9.28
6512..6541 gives 9.67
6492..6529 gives 9.44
